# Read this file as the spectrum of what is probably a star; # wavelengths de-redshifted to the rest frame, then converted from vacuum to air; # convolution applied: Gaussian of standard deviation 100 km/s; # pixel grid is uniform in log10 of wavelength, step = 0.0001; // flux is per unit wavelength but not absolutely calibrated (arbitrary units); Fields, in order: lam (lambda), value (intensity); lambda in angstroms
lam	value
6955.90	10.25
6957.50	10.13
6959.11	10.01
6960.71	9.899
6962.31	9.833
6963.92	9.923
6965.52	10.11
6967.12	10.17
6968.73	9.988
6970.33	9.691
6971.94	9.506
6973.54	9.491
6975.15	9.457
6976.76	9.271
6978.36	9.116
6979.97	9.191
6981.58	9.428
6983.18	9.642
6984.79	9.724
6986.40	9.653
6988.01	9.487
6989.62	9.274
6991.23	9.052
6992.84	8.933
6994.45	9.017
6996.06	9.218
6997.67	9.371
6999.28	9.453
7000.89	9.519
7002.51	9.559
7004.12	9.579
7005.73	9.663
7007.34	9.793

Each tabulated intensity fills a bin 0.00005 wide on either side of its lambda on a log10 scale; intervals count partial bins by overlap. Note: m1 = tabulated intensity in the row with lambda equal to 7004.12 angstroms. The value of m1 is 9.579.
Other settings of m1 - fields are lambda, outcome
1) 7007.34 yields 9.793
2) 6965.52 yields 10.11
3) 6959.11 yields 10.01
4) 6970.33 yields 9.691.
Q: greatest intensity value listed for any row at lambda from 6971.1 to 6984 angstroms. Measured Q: 9.642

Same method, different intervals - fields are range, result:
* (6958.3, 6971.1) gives 10.17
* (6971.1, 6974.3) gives 9.506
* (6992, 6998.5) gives 9.371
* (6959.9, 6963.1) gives 9.899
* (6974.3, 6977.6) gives 9.457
